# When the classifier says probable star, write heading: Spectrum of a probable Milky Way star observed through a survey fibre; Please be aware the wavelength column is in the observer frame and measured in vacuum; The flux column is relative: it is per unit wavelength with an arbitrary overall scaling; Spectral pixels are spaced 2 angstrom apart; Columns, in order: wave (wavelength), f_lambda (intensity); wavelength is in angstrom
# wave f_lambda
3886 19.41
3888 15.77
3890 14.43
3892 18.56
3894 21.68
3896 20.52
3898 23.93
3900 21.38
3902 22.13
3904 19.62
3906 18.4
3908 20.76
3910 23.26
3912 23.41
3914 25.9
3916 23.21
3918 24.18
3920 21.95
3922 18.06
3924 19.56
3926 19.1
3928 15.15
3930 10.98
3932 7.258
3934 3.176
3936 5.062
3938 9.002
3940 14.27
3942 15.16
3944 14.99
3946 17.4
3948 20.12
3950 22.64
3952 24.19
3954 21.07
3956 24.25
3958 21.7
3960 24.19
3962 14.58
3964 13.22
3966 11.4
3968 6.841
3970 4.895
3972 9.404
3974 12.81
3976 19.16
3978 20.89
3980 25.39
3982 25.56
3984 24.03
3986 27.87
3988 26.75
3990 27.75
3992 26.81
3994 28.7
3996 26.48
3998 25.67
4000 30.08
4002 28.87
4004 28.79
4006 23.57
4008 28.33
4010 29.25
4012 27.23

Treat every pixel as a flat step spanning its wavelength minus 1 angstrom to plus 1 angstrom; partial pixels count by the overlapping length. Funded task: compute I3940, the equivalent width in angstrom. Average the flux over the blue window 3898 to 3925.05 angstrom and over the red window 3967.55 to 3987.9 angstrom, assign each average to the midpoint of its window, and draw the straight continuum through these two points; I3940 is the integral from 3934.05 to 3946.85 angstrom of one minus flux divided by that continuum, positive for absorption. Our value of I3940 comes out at 5.3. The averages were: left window 21.8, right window 18.4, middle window 11.9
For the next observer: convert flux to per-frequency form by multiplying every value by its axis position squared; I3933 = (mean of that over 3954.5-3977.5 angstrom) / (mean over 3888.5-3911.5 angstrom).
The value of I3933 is 0.8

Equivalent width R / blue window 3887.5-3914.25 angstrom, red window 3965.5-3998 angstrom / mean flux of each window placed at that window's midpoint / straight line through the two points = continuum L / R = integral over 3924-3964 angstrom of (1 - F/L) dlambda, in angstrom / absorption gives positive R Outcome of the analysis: 8.89 angstrom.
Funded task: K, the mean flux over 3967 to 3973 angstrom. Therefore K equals 7.05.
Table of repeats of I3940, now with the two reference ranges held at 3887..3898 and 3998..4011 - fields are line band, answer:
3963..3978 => 8.01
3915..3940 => 7.78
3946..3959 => 0.95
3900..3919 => -2.01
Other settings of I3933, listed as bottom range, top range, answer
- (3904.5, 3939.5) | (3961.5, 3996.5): 1.19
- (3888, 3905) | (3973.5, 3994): 1.26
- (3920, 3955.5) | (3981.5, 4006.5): 1.80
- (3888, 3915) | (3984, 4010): 1.38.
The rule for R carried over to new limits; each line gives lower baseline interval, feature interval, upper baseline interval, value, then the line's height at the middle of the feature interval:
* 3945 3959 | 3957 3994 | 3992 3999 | 8.08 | 24.5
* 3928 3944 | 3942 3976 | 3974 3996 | -1.36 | 16.9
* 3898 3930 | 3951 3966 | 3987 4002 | 2.84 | 24.6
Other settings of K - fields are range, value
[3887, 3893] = 16.3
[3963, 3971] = 9.09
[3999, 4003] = 29.5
